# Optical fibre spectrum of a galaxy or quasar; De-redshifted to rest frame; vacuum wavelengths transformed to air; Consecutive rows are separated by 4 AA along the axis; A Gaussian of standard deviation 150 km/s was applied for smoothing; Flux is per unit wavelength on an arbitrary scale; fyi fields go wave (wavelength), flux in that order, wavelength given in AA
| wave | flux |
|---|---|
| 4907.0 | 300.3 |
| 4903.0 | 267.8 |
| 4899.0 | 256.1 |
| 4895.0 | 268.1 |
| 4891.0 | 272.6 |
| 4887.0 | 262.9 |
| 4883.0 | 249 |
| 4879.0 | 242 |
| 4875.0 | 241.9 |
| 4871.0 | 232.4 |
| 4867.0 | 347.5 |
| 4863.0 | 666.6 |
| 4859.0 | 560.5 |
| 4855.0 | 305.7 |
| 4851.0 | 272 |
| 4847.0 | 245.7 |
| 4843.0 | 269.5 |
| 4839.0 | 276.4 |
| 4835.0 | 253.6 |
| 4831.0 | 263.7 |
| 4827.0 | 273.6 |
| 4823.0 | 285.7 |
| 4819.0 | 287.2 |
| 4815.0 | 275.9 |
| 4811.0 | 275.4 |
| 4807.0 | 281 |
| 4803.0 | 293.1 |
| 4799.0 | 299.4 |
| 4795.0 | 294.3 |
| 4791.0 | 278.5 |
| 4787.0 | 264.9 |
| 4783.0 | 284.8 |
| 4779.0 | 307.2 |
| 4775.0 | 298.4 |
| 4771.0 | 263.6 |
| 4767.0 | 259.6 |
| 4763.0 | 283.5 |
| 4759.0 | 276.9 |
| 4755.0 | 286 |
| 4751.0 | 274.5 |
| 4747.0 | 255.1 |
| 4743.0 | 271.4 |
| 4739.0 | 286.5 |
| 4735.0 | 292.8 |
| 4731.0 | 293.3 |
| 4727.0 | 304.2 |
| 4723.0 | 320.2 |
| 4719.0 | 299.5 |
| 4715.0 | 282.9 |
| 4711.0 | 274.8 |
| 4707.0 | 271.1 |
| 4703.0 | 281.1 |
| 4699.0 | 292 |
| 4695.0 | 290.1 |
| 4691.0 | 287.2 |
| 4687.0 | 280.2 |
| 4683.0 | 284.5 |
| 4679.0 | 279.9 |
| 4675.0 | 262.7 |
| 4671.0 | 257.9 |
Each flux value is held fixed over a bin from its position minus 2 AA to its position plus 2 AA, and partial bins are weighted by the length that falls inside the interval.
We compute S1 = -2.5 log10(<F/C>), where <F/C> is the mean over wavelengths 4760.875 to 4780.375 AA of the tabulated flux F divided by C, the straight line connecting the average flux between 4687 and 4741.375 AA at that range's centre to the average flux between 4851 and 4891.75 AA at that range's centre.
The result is 0.09 mag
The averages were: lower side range 290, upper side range 337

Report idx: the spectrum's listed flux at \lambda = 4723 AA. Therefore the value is 320.2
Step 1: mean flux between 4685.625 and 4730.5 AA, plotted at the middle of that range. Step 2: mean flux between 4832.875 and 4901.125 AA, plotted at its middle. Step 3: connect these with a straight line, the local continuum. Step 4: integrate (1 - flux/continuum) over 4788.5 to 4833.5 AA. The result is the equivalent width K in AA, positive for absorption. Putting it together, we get 2.8 AA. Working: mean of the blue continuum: 290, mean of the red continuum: 307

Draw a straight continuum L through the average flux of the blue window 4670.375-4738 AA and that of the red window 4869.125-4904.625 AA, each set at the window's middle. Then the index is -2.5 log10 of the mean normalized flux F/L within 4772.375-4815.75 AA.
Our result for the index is -0.06 mag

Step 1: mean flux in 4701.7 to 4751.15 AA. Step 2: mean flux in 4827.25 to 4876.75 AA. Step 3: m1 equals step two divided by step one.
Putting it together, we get 1.1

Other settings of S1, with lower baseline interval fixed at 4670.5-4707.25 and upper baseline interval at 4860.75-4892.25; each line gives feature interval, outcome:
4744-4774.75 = 0.08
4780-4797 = 0.07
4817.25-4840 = 0.13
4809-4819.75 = 0.10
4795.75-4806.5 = 0.03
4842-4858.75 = 0.03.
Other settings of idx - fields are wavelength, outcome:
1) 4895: 268.1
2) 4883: 249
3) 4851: 272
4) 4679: 279.9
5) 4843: 269.5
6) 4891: 272.6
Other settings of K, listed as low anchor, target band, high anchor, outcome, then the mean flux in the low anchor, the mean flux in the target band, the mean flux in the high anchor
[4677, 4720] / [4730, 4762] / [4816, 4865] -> 2.1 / 284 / 279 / 329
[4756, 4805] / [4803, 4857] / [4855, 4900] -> 5.5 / 284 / 275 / 328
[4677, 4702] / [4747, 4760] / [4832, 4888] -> 0.9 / 285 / 276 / 316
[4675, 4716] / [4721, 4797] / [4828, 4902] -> 1.5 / 281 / 284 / 304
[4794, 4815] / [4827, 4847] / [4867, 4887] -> 0.6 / 287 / 265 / 254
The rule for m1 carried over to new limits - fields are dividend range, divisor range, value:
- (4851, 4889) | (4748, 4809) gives 1.21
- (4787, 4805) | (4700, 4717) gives 1.04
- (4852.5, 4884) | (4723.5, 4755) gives 1.26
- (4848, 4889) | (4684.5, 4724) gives 1.17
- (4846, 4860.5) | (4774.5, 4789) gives 1.20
